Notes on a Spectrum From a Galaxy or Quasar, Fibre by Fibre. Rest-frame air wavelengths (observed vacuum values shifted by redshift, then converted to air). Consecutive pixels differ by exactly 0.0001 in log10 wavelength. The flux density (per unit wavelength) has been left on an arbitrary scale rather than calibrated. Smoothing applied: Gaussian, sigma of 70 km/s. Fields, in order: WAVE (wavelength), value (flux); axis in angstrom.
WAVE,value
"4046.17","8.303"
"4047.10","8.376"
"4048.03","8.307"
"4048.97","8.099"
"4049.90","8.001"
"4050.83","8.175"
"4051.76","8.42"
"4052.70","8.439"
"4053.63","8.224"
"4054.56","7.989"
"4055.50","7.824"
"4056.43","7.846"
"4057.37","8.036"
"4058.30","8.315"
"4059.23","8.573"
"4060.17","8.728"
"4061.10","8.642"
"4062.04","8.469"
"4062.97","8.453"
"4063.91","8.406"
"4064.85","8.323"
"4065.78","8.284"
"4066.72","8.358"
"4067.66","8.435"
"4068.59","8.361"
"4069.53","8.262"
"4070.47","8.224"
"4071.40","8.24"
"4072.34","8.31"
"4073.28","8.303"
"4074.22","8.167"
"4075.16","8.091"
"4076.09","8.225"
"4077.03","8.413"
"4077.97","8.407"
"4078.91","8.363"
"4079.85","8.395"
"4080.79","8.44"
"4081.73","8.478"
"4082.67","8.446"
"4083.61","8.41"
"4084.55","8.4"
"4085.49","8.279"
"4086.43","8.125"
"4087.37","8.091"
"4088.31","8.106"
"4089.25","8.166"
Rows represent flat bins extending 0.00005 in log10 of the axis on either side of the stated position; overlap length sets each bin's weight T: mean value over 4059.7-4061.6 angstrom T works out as 8.67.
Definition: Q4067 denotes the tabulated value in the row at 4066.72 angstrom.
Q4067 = 8.358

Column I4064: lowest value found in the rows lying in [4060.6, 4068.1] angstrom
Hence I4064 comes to 8.284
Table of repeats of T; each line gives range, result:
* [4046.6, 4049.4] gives 8.25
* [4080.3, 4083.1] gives 8.45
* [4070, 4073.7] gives 8.27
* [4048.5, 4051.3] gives 8.1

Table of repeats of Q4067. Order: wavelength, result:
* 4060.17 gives 8.728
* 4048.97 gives 8.099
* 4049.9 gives 8.001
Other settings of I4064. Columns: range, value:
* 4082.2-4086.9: 8.125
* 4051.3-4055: 7.989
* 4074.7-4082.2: 8.091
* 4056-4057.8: 7.846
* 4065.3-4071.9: 8.224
